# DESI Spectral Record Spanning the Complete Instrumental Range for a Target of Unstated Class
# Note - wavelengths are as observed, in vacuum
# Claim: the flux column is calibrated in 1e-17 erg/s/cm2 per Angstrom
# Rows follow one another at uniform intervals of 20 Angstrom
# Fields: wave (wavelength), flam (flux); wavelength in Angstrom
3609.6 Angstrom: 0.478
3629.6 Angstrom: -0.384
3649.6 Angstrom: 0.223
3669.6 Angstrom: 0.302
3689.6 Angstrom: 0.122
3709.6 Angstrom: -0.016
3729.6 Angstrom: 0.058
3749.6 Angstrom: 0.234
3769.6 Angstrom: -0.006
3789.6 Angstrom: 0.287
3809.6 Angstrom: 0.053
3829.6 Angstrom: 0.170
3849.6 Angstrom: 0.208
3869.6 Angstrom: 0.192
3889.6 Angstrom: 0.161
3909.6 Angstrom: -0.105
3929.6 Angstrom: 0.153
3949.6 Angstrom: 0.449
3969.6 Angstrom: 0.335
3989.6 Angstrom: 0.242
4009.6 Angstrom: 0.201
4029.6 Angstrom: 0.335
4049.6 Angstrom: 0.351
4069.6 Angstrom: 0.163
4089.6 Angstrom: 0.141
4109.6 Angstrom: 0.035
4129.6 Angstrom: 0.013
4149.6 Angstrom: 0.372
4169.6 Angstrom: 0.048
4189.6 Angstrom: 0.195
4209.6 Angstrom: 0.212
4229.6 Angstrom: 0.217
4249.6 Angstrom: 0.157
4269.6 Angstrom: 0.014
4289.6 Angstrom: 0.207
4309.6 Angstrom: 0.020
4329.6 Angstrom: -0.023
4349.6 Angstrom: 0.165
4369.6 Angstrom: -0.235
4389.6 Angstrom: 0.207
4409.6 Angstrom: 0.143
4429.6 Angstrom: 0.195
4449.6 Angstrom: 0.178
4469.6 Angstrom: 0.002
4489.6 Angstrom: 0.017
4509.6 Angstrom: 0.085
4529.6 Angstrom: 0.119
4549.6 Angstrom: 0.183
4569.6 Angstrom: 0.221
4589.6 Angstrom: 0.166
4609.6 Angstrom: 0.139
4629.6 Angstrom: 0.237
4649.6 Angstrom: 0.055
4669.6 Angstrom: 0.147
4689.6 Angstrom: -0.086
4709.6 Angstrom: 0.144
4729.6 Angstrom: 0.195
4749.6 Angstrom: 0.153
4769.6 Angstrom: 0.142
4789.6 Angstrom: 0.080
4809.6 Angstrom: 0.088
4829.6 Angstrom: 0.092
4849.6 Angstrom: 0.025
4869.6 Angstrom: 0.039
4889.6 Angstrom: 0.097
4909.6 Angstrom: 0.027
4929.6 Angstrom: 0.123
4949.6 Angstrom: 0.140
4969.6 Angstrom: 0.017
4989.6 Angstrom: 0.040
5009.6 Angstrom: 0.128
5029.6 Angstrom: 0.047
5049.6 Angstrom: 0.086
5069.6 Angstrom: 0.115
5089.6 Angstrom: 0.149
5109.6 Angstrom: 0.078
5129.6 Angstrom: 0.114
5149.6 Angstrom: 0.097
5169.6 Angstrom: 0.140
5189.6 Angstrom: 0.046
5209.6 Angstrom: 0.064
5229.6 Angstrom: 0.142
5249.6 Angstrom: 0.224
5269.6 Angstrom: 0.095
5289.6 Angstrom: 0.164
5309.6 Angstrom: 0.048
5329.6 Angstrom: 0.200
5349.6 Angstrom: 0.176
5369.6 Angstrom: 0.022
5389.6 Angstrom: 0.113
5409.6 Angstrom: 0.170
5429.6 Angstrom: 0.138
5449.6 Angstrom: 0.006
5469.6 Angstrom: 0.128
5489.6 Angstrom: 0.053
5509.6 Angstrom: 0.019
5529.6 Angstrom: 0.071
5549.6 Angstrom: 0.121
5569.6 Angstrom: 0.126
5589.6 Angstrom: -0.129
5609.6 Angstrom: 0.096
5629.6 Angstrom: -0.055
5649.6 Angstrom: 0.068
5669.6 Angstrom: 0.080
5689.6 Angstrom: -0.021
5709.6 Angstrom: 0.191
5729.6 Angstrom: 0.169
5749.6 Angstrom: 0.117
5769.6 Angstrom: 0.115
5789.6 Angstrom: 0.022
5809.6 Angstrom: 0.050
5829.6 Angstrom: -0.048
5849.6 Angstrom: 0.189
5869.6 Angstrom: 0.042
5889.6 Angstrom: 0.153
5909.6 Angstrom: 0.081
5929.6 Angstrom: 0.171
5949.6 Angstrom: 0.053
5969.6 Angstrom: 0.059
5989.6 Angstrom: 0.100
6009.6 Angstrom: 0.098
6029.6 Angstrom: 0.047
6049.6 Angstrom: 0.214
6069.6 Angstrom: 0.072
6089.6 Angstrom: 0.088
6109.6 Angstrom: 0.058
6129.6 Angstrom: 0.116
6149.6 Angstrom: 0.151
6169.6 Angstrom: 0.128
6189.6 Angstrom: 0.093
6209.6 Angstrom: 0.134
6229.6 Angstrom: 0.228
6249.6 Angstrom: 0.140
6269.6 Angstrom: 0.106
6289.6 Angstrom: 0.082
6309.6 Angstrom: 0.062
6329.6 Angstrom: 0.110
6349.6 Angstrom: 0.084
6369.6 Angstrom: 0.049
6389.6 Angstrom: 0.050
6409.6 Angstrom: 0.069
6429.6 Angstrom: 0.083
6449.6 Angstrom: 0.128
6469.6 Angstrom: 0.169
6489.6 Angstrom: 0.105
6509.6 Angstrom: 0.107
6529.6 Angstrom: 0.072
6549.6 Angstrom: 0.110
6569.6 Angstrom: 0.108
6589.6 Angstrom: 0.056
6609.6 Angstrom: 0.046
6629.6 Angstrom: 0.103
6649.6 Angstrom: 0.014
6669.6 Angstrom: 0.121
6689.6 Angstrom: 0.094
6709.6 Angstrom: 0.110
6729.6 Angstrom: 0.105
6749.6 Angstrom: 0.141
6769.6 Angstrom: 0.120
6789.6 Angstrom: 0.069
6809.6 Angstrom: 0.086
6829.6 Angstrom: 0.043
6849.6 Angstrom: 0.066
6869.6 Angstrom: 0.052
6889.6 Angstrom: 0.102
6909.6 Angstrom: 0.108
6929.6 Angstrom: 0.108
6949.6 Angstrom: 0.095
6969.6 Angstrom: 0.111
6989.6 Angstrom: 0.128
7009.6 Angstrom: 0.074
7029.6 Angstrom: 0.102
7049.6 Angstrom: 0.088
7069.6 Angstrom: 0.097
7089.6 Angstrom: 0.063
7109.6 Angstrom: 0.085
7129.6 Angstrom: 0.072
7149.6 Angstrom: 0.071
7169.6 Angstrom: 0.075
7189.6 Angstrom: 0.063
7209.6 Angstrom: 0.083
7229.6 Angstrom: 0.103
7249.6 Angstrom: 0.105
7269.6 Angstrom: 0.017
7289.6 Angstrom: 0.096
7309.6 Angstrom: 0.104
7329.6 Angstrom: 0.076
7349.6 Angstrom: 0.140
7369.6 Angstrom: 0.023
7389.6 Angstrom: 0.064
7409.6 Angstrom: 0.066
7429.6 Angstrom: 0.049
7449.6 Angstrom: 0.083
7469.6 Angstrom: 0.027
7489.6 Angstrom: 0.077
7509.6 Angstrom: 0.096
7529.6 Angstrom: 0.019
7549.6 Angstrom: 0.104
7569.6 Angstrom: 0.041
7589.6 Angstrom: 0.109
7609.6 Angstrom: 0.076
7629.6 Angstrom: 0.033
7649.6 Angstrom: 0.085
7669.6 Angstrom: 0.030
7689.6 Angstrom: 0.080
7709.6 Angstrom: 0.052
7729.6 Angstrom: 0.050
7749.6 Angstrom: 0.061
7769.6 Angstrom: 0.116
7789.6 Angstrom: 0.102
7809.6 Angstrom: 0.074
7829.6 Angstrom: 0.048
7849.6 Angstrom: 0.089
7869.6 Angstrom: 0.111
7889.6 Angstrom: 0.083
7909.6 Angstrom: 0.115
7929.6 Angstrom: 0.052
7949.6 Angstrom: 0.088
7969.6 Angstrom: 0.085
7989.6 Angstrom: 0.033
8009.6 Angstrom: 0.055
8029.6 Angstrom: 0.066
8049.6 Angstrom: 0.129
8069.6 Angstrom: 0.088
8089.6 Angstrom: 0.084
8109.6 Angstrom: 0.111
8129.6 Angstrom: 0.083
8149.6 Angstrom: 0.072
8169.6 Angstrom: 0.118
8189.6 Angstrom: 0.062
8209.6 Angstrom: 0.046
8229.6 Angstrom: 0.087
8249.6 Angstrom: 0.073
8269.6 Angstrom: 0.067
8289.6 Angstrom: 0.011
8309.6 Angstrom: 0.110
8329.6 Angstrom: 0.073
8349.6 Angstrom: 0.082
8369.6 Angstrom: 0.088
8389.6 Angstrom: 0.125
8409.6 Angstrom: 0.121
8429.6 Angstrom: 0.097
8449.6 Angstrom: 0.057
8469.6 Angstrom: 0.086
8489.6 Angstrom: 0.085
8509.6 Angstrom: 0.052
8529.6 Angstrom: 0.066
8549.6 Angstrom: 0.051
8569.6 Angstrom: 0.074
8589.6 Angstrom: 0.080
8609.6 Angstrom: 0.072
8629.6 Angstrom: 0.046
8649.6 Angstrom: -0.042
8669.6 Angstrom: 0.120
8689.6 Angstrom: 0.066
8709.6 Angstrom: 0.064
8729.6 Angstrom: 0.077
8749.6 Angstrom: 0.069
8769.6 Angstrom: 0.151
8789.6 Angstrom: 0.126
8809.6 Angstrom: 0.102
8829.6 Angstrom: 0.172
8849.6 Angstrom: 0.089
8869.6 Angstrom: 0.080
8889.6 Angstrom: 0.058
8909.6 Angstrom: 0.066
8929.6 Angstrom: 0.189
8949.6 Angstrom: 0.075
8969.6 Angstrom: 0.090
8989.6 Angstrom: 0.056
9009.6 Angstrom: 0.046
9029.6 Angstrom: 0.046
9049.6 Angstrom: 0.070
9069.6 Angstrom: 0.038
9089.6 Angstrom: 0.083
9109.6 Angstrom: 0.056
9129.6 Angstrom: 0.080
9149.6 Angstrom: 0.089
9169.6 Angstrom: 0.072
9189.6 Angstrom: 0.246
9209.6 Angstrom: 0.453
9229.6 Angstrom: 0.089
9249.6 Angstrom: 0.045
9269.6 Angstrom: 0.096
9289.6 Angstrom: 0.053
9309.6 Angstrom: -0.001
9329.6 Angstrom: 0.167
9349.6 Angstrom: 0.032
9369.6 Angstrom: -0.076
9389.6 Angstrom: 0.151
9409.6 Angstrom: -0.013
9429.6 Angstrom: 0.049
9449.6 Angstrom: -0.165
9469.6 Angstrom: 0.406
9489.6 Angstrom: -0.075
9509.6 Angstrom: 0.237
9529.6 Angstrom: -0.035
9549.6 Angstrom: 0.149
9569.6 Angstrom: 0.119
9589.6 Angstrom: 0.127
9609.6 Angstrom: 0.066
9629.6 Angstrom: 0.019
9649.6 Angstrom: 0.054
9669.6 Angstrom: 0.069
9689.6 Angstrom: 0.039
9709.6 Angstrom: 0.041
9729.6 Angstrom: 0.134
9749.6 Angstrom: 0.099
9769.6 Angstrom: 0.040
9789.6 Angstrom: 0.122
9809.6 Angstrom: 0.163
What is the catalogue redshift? 1.468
